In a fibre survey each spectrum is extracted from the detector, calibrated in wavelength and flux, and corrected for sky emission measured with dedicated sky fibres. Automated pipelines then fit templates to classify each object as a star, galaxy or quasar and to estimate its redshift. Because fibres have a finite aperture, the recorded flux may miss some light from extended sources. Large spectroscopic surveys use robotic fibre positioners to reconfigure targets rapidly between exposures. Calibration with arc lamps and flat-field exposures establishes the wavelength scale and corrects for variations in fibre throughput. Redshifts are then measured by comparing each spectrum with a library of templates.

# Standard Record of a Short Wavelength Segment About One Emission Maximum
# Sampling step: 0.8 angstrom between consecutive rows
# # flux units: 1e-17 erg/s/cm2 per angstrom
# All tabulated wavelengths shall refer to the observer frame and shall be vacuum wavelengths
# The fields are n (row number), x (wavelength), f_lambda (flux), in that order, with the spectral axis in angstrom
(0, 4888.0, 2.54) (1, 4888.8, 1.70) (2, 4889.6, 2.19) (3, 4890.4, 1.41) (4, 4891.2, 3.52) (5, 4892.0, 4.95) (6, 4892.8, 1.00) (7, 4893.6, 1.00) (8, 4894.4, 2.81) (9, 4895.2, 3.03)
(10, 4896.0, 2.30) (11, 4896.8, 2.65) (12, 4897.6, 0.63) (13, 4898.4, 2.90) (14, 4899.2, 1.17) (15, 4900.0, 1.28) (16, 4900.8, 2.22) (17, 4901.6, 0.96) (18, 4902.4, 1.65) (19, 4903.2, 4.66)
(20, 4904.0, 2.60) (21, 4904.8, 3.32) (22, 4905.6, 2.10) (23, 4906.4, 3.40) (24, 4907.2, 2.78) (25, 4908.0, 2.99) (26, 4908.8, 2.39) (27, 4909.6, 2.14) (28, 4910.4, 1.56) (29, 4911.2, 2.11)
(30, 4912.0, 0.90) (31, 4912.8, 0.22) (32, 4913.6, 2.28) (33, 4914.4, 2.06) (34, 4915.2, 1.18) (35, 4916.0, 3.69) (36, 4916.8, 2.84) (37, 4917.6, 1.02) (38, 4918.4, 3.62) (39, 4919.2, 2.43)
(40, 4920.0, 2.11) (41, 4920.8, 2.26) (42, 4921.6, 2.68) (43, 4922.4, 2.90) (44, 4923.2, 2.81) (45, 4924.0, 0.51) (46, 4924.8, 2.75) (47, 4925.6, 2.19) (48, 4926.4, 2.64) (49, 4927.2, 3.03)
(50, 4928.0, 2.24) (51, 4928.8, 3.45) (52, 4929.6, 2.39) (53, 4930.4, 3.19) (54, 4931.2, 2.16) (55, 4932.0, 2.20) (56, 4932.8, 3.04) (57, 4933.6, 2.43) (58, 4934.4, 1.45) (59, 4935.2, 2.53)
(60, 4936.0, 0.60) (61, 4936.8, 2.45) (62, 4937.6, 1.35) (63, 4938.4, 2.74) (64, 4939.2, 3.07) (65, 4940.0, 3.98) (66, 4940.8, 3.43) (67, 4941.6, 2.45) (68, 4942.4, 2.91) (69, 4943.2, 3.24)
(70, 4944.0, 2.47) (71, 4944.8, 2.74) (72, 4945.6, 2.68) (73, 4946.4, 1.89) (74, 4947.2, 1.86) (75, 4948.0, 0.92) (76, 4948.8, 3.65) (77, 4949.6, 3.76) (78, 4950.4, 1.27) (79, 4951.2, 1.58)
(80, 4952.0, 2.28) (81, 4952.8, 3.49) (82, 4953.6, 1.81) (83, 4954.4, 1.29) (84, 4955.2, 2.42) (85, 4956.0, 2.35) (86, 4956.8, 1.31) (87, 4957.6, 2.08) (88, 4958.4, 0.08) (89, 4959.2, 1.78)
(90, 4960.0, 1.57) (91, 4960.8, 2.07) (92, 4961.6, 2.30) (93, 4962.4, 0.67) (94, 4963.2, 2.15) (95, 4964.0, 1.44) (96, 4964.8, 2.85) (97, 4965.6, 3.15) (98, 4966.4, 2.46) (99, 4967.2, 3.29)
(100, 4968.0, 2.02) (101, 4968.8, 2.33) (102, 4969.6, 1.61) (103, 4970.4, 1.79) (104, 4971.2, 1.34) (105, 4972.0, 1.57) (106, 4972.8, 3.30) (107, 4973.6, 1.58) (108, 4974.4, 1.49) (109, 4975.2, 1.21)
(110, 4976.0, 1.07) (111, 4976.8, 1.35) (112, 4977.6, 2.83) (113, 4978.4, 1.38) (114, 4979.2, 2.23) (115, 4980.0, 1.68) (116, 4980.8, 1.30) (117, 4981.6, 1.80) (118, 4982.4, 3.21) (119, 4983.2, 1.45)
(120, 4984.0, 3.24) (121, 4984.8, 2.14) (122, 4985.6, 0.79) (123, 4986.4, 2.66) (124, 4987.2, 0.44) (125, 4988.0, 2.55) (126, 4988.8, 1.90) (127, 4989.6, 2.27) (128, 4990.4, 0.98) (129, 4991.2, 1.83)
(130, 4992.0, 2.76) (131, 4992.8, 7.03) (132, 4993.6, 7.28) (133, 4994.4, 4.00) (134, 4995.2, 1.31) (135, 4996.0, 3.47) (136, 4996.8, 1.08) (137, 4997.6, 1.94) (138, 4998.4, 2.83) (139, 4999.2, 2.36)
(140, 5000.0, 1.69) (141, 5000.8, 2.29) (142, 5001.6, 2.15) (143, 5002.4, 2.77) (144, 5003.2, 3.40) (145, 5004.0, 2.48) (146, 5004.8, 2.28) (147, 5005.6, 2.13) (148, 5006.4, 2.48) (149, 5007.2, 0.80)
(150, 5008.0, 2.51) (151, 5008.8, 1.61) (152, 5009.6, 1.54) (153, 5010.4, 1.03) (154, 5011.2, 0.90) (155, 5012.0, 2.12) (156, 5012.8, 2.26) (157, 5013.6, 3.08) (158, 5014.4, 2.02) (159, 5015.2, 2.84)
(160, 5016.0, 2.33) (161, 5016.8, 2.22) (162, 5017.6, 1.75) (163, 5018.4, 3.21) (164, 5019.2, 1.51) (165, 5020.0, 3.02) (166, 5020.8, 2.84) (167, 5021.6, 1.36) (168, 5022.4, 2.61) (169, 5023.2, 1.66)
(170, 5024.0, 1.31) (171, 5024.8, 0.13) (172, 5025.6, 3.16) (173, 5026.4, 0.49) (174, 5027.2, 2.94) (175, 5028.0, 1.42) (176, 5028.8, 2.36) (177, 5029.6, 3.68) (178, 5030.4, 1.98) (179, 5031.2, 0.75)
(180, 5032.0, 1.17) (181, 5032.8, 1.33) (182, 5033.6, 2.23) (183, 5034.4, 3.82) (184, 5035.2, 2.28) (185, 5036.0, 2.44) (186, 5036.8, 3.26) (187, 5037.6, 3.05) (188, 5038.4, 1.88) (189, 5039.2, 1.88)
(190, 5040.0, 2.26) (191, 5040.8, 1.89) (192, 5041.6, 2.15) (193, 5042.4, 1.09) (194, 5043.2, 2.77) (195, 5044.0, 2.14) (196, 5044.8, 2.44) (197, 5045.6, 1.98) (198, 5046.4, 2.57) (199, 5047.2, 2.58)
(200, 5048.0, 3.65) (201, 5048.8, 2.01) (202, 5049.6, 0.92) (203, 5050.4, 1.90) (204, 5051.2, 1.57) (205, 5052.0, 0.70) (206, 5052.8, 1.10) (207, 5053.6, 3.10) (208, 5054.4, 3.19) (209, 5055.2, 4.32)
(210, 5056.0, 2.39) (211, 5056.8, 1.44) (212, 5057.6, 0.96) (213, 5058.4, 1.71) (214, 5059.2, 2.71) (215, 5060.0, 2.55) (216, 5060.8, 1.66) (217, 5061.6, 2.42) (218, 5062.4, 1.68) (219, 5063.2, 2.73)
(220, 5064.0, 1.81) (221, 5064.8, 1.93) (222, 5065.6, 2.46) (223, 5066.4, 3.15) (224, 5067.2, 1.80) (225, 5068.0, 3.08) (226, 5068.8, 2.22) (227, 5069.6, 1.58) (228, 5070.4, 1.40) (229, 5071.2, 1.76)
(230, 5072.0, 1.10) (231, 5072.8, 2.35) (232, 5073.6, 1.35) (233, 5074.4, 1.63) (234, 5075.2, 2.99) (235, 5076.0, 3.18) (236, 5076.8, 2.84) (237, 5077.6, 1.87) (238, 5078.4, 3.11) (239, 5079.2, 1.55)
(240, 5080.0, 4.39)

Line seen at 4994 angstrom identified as H-gamma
